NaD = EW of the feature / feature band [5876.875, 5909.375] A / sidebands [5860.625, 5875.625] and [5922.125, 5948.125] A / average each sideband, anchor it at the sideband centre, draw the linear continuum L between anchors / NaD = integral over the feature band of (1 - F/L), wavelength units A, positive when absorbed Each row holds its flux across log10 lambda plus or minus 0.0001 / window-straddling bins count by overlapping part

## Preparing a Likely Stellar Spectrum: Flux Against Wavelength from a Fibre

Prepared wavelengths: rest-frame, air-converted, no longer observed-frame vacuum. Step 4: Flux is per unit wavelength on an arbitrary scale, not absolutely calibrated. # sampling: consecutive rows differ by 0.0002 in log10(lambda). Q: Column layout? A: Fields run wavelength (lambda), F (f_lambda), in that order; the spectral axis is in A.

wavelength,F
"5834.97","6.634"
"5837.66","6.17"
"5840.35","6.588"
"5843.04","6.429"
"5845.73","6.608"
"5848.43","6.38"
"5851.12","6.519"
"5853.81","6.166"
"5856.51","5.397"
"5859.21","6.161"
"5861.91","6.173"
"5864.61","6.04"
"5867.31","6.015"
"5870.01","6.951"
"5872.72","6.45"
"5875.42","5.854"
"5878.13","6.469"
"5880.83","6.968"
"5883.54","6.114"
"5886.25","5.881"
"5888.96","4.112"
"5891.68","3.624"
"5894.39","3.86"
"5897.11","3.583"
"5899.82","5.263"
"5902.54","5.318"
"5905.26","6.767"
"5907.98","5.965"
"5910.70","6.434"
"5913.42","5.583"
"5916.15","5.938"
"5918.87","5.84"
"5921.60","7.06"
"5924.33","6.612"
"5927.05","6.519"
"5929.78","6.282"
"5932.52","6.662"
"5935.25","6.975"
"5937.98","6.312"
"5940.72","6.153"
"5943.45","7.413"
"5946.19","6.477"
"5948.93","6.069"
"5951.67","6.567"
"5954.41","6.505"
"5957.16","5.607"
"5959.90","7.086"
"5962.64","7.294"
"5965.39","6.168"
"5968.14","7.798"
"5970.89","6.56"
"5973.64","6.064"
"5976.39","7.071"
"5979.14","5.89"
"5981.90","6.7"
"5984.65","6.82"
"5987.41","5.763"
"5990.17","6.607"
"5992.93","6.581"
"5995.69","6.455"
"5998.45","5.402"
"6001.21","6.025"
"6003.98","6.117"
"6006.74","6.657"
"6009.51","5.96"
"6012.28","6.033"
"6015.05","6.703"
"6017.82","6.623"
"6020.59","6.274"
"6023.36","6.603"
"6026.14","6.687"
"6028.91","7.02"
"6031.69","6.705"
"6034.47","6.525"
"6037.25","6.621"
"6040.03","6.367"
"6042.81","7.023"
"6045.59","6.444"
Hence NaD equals 5.46 A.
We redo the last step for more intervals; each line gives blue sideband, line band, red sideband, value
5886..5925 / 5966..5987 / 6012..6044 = -1.80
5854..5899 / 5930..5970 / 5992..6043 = -3.98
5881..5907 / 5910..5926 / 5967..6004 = -2.45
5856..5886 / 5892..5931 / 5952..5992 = 3.97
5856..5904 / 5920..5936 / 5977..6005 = -2.16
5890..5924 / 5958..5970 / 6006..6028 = -2.06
